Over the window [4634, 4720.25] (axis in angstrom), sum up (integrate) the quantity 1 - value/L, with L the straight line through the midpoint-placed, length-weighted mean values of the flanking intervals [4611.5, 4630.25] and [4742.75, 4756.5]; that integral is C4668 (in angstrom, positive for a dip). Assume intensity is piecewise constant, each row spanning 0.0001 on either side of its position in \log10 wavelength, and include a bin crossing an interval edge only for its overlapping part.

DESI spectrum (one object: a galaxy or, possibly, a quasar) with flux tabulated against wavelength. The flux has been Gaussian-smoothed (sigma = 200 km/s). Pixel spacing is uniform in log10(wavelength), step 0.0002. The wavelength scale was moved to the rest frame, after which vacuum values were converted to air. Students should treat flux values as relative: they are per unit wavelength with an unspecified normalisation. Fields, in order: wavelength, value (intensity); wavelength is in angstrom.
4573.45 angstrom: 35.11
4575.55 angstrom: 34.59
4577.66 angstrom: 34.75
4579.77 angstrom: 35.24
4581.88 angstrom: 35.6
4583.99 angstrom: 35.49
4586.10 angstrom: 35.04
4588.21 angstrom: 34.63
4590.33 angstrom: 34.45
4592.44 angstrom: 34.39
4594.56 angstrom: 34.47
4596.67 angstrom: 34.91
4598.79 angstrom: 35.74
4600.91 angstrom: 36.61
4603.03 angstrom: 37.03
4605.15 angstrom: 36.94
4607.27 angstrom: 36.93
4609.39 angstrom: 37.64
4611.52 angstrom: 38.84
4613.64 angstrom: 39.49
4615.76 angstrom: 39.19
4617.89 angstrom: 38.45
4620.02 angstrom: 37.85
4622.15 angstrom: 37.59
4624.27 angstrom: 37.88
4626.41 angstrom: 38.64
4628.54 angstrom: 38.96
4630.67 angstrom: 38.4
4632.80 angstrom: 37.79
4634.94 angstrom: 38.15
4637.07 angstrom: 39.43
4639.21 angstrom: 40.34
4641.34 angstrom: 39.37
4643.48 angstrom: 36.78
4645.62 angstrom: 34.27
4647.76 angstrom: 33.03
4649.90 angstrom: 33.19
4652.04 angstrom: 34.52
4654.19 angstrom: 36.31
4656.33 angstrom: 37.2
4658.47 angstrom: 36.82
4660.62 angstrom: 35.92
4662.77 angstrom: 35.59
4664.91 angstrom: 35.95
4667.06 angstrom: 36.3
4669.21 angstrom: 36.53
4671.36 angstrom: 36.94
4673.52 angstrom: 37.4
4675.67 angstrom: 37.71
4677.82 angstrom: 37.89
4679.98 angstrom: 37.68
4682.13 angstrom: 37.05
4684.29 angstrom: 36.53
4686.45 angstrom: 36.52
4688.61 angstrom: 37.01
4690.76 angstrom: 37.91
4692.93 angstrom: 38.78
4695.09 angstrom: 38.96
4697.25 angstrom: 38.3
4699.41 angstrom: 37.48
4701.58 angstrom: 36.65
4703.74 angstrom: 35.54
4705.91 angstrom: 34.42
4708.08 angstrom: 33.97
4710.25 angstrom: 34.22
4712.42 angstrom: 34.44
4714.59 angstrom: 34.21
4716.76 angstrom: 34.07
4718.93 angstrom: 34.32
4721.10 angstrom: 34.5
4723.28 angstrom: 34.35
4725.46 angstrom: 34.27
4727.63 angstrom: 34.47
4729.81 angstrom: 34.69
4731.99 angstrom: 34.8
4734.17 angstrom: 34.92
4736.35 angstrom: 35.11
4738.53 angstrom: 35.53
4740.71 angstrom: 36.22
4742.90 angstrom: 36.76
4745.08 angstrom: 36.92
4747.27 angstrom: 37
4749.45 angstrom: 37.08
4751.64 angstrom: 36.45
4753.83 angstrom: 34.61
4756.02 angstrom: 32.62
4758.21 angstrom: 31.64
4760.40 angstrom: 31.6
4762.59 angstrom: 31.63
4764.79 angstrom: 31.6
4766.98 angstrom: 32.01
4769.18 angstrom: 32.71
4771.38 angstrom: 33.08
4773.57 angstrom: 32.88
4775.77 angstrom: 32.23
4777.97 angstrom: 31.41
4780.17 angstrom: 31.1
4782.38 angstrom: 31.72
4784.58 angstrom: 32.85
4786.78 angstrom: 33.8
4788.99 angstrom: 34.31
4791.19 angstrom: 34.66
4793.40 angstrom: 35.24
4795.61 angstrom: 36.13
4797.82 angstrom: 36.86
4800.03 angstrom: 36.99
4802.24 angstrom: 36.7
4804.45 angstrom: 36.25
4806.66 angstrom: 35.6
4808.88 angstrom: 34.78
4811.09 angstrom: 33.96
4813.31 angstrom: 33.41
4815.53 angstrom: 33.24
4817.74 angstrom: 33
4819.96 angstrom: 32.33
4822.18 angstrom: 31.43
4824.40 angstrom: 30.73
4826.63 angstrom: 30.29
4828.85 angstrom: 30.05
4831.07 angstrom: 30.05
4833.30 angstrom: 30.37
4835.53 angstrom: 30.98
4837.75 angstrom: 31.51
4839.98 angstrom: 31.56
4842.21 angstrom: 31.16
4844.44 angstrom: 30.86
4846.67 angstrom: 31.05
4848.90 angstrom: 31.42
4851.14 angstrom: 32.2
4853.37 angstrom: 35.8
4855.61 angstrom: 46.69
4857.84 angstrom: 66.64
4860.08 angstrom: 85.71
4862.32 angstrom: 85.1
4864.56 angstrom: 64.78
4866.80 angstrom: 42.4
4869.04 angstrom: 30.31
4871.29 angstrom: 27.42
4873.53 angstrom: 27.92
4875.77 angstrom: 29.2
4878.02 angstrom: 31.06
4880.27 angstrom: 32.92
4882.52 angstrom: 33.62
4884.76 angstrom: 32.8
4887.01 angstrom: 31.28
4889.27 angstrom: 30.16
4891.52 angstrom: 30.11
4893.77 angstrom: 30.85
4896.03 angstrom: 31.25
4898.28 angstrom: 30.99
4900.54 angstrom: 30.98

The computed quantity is 2.3 angstrom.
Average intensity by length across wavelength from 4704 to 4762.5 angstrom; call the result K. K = 34.7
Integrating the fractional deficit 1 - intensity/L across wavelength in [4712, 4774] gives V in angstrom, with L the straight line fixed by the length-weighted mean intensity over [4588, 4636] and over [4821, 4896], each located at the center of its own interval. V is 4.8 angstrom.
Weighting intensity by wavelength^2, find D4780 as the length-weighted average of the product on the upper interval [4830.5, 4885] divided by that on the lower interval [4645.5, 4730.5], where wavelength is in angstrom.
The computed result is 1.2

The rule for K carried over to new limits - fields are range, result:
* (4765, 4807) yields 34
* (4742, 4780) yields 33.6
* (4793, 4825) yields 34.5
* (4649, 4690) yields 36.5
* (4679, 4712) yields 36.7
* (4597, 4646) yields 37.9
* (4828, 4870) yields 42.2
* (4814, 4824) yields 32.4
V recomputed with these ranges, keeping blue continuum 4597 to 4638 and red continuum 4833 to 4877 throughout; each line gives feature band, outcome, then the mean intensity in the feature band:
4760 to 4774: 2.7 angstrom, 32.2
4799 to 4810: 1.2 angstrom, 36.1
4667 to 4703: 1.4 angstrom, 37.4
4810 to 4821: 2.0 angstrom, 33.2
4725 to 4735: 1.2 angstrom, 34.7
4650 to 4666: 1.1 angstrom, 35.9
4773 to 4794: 3.8 angstrom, 33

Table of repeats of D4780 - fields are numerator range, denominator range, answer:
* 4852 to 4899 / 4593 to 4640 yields 1.20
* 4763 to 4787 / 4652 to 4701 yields 0.91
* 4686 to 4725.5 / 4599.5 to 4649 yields 0.98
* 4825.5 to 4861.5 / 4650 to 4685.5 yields 1.13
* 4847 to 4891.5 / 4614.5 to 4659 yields 1.22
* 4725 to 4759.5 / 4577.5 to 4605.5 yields 1.06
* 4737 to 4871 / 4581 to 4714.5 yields 1.06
